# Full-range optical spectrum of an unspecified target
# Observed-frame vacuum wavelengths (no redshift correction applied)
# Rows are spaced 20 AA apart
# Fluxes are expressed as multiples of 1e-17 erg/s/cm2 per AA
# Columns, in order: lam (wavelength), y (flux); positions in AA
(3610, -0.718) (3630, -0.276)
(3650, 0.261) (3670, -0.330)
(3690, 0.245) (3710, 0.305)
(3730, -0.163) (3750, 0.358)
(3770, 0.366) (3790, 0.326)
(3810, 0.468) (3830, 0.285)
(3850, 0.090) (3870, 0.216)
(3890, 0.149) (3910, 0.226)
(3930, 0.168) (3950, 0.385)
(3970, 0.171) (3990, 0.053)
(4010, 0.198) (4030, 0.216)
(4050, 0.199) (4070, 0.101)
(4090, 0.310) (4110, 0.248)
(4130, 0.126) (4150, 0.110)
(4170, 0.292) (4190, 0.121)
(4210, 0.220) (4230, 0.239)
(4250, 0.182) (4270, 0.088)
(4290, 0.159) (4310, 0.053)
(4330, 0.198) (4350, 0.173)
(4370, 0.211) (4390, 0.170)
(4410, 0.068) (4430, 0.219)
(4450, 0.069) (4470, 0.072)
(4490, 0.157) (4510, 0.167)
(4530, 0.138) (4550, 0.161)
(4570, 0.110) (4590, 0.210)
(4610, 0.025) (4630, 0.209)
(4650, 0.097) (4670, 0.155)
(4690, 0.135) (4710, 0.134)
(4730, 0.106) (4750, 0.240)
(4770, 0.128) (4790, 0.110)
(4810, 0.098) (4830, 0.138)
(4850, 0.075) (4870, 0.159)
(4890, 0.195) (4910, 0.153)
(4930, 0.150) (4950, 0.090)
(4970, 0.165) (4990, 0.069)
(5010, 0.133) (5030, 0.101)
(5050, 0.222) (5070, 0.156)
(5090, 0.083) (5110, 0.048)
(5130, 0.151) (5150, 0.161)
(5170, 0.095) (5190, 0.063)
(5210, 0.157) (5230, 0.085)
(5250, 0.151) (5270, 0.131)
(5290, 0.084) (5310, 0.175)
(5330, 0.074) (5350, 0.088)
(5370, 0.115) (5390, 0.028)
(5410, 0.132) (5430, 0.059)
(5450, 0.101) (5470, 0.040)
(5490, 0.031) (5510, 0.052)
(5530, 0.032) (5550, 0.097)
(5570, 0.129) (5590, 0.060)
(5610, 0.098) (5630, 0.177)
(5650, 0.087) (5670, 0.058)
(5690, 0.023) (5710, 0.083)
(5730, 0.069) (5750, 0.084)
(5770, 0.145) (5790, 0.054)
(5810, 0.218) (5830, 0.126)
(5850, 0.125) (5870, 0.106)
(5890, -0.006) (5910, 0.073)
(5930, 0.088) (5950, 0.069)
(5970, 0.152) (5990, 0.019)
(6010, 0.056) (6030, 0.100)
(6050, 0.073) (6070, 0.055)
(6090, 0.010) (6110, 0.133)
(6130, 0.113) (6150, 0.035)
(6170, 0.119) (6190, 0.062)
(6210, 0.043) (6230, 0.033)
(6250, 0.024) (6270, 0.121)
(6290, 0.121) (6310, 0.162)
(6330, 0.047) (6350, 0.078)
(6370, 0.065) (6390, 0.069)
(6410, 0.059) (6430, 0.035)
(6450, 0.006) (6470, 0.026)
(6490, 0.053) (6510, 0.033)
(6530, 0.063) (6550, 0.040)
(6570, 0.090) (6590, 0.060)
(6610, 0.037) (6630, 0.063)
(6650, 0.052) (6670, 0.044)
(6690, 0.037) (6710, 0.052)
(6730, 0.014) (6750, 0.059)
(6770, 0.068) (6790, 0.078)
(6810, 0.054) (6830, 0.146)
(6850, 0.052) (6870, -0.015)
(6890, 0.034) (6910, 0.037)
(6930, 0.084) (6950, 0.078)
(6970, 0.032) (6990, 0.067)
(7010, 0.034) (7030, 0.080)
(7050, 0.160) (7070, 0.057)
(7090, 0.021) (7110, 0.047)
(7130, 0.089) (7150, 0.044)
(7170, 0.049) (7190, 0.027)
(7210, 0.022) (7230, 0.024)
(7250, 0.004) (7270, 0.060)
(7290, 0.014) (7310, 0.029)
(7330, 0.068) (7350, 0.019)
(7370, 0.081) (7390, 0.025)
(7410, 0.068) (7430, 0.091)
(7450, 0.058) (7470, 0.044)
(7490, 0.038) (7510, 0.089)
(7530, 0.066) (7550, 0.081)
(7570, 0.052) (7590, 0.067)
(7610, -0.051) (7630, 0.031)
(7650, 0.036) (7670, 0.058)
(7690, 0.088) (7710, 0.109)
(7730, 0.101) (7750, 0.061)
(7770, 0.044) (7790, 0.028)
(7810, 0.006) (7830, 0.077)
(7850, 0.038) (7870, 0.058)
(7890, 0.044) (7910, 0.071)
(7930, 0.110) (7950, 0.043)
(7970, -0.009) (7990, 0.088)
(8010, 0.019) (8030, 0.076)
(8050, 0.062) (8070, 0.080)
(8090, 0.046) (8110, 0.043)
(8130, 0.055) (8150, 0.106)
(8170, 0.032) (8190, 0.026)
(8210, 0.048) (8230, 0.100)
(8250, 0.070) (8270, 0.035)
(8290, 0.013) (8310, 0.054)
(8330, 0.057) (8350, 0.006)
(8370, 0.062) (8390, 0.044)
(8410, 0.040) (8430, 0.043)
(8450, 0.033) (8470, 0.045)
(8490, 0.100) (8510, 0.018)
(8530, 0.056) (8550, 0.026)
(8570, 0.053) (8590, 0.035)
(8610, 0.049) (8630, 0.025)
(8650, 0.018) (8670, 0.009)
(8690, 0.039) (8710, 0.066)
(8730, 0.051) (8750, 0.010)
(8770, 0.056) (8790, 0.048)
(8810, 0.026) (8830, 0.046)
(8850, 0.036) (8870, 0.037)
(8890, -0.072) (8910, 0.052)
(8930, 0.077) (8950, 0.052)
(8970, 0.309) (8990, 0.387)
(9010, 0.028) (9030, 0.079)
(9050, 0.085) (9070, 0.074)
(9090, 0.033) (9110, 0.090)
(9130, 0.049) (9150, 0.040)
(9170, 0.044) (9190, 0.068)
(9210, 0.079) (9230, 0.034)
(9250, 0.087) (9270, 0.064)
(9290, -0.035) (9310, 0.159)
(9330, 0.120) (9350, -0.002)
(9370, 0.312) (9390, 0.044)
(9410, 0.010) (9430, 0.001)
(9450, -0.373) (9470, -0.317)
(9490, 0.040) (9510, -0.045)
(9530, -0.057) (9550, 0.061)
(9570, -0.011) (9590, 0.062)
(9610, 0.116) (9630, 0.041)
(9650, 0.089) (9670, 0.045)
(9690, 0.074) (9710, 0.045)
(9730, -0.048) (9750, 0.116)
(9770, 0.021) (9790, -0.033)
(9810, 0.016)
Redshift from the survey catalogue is 1.408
